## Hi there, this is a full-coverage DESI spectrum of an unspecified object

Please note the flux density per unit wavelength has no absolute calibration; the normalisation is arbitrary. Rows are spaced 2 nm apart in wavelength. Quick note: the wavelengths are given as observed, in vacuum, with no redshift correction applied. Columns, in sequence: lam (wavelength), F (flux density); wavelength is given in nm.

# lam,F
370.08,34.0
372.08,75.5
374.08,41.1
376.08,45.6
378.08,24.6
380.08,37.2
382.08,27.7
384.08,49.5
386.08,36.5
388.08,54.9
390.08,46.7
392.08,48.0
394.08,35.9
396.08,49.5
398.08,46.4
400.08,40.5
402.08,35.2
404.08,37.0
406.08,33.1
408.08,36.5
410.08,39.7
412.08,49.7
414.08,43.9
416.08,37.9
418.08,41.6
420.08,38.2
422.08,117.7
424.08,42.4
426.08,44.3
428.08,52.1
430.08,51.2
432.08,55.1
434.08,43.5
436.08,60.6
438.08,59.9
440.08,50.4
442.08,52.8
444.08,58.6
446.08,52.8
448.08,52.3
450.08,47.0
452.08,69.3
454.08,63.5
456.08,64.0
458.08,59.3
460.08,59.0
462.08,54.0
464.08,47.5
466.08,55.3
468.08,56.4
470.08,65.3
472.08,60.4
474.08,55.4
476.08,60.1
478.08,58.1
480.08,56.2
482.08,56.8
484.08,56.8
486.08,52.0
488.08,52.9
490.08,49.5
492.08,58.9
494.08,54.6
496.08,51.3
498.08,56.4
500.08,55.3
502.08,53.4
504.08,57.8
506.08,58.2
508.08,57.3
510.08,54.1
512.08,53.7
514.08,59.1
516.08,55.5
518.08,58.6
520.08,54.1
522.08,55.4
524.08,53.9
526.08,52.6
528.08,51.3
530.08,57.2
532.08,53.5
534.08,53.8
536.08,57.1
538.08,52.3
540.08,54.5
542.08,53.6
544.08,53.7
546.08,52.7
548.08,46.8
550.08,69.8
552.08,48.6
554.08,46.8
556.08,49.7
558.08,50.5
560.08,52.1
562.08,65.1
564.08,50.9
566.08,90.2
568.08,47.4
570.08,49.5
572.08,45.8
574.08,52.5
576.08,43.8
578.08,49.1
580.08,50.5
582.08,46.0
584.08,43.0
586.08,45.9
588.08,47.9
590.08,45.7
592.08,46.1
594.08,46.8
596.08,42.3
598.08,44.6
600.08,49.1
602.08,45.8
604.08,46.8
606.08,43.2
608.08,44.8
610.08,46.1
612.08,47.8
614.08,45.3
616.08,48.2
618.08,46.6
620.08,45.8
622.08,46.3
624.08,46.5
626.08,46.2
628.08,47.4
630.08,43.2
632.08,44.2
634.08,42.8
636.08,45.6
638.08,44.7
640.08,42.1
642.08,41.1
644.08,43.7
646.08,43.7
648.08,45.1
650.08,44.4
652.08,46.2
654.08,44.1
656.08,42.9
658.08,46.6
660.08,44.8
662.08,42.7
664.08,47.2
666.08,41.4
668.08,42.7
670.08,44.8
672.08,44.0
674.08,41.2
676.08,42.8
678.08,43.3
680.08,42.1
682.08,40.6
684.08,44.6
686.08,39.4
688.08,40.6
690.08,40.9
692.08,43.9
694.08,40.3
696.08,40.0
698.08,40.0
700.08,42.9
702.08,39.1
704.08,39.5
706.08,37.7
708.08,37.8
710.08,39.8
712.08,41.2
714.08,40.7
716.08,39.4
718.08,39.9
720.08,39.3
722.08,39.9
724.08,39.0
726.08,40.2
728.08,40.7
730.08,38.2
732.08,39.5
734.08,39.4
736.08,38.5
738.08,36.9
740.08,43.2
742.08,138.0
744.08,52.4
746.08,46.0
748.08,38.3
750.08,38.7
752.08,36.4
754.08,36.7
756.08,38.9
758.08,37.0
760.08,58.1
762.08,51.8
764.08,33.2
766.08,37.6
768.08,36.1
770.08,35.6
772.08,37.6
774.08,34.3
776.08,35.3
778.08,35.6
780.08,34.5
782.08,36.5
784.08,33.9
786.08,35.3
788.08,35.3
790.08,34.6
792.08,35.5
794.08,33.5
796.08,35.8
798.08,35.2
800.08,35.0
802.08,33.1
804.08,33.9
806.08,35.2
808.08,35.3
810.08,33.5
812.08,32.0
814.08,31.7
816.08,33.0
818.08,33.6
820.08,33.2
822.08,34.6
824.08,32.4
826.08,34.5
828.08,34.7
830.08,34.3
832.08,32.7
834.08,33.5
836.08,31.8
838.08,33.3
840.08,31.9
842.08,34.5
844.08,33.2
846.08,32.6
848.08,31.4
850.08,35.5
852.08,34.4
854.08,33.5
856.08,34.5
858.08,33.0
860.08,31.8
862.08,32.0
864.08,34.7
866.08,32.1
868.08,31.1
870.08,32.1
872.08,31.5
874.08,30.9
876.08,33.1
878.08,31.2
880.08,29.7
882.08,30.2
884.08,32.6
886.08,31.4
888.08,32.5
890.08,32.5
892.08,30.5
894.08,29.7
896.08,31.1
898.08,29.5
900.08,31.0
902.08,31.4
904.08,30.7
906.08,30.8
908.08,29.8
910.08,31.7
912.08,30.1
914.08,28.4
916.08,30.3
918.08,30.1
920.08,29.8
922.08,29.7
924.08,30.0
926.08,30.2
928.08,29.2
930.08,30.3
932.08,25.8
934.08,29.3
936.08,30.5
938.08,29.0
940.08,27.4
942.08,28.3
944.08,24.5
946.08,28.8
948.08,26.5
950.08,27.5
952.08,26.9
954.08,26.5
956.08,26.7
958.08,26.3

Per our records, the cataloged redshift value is 0.131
